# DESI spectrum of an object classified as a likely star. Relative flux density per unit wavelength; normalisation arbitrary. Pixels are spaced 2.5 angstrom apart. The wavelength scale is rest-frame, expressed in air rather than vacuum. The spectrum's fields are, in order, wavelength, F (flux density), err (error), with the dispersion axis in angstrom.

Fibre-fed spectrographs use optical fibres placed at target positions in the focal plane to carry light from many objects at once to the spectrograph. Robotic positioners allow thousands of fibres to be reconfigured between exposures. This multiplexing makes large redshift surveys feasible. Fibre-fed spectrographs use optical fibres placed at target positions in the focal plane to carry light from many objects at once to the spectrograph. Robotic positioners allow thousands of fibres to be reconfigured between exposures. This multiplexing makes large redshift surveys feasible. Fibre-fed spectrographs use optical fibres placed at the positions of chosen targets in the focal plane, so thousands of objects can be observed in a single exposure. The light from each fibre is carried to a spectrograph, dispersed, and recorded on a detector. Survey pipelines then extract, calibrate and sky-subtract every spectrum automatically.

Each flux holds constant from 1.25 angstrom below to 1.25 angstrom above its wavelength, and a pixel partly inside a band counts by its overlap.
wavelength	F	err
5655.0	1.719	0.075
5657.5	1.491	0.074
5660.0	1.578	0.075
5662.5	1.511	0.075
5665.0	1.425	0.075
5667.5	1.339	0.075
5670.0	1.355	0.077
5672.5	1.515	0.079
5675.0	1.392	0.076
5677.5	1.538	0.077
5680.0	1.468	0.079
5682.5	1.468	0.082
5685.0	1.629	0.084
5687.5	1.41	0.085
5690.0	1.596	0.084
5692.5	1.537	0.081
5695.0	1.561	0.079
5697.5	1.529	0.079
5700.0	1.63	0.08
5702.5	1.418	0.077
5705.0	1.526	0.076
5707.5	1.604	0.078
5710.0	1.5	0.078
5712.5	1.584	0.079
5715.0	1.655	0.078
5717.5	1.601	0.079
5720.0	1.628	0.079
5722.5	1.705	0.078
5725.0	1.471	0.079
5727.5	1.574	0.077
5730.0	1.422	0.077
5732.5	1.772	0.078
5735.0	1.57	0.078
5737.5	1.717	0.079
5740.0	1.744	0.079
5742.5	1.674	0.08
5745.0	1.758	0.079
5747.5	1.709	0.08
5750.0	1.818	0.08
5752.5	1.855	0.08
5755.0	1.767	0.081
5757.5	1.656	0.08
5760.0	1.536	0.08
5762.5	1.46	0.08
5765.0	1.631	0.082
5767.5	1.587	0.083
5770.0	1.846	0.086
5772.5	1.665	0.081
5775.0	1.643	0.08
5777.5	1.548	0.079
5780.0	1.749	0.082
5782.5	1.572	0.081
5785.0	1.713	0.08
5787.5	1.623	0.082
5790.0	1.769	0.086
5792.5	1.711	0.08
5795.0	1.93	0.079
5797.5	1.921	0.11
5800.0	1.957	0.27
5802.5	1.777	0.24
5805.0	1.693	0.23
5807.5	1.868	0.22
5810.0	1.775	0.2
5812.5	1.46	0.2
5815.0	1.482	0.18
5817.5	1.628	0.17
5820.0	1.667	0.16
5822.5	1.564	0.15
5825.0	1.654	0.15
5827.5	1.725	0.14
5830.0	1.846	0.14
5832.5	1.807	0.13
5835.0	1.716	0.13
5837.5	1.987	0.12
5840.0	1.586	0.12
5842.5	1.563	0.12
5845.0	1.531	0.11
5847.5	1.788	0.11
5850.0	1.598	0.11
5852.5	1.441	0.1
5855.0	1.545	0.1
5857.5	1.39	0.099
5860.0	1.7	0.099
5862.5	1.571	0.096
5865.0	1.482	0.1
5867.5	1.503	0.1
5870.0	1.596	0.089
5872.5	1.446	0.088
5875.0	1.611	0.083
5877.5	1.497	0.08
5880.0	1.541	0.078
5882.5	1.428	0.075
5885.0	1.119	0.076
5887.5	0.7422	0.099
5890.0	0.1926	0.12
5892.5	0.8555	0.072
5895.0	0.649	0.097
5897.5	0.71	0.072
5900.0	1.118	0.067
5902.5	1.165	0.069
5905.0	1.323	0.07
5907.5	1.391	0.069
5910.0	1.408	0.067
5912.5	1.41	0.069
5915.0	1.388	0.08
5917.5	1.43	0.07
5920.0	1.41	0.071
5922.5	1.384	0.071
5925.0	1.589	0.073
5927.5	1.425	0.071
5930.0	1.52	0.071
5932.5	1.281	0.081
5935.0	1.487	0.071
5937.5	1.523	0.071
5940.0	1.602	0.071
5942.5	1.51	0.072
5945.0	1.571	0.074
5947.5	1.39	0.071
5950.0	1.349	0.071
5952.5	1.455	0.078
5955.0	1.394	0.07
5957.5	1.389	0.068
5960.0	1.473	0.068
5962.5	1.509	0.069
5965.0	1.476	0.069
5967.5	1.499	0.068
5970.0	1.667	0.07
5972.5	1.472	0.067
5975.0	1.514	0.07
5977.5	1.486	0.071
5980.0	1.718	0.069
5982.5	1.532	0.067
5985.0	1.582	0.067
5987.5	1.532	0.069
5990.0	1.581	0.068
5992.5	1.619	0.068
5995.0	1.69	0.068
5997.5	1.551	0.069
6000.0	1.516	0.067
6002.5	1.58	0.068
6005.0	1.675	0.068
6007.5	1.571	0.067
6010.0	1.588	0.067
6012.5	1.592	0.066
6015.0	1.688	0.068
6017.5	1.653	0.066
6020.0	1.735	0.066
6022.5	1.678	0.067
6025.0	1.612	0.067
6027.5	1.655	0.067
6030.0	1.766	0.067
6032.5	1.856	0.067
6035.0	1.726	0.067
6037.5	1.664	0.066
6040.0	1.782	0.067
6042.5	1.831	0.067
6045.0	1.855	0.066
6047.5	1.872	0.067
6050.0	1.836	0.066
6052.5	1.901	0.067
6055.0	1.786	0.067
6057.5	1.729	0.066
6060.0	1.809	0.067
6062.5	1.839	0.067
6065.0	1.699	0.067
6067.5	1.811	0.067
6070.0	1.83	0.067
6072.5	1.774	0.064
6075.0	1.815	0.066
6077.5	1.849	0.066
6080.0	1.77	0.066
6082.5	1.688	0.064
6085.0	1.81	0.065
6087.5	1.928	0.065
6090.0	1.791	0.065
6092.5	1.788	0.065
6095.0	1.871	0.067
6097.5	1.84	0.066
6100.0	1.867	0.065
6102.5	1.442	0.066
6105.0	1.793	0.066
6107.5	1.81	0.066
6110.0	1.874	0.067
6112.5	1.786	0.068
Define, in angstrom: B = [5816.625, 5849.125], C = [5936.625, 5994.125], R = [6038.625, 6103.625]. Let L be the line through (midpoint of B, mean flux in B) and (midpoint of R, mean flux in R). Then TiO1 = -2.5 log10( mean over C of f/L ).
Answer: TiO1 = 0.16 mag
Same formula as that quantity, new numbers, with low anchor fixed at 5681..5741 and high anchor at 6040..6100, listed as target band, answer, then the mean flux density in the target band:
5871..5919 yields 0.39 mag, 1.18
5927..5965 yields 0.19 mag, 1.46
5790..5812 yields -0.11 mag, 1.81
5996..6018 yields 0.11 mag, 1.6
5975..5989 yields 0.12 mag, 1.57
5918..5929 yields 0.18 mag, 1.45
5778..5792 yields -0.04 mag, 1.68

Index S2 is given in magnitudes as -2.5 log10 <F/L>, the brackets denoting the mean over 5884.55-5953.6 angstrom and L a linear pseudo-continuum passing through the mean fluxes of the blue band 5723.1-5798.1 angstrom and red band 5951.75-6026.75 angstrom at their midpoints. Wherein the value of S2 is 0.26 mag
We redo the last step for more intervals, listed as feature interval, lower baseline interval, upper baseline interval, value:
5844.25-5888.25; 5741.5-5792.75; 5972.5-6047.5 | 0.13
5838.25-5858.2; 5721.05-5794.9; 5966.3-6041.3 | 0.06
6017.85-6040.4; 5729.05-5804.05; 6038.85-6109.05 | 0.04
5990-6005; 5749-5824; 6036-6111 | 0.11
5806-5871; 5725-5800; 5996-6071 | 0.04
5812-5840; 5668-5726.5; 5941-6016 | -0.10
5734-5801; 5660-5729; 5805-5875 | -0.09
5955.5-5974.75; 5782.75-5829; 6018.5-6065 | 0.17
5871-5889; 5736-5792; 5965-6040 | 0.24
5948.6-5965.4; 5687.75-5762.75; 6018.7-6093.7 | 0.21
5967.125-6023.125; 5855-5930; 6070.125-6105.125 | -0.03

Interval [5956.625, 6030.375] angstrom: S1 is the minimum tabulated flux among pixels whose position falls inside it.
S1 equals 1.389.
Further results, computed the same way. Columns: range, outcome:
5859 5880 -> 1.446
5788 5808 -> 1.693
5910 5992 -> 1.281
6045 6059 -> 1.729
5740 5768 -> 1.46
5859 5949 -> 0.1926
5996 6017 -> 1.516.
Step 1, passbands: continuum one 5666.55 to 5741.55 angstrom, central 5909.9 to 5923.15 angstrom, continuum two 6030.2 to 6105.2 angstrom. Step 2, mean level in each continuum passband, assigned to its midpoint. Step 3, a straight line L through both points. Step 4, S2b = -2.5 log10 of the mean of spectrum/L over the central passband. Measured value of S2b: 0.20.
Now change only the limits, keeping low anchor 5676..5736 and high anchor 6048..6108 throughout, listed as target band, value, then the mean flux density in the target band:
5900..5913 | 0.27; 1.31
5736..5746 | -0.09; 1.72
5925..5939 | 0.16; 1.46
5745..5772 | -0.07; 1.69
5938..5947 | 0.11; 1.54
